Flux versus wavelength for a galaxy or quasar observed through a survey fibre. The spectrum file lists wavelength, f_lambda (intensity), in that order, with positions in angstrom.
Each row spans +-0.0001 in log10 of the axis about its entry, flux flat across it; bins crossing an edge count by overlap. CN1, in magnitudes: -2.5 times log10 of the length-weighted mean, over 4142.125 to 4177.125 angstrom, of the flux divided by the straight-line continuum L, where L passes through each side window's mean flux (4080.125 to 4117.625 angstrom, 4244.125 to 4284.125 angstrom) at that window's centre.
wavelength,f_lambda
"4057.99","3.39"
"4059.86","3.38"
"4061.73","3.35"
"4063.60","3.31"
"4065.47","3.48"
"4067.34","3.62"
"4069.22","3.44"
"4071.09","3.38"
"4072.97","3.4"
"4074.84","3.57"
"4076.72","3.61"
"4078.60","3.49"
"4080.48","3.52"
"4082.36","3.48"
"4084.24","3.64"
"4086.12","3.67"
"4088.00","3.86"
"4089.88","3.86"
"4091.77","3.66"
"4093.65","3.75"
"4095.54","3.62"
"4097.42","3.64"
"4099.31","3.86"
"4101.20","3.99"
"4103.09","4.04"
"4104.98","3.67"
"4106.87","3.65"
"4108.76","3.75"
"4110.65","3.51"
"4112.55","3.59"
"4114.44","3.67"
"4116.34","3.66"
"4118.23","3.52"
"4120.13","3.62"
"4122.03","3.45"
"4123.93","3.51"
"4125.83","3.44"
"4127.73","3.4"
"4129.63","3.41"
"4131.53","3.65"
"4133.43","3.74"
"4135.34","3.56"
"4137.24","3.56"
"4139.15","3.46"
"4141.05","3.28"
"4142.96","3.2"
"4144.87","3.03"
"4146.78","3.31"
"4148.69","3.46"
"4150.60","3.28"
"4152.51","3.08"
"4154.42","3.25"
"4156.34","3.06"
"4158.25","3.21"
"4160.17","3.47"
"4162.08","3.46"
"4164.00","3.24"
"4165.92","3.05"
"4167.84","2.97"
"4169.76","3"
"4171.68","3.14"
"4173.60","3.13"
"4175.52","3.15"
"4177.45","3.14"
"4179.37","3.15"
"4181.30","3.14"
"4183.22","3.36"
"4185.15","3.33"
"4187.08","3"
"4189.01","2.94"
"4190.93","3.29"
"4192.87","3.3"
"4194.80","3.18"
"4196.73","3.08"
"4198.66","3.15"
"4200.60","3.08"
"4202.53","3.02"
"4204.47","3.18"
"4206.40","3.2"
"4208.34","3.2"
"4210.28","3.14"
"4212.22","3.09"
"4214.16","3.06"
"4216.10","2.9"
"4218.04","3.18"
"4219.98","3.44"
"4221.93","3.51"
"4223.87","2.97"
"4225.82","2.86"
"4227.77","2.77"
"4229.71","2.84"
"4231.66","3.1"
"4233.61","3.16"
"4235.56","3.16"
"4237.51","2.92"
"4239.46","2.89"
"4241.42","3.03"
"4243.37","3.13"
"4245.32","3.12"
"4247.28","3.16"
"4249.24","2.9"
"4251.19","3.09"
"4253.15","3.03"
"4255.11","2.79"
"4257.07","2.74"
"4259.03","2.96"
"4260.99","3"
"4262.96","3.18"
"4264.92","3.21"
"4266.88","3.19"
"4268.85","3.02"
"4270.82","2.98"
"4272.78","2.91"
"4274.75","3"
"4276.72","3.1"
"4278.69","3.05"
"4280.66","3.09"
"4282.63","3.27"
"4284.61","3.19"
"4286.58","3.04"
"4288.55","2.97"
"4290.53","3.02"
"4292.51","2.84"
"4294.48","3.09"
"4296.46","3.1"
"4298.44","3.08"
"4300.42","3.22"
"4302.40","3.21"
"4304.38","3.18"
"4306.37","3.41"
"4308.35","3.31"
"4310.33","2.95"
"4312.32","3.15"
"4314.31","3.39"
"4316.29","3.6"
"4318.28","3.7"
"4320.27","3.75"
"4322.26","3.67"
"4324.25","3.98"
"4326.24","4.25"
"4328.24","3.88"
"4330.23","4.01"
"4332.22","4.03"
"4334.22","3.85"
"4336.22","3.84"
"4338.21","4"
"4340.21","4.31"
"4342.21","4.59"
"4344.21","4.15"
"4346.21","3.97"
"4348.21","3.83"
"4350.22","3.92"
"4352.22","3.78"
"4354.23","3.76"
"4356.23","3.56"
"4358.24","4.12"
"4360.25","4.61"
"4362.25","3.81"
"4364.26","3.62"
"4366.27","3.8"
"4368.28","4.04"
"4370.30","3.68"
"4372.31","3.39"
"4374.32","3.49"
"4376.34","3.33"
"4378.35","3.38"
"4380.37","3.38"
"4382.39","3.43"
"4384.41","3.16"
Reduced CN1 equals 0.09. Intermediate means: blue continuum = 3.71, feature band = 3.19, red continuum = 3.04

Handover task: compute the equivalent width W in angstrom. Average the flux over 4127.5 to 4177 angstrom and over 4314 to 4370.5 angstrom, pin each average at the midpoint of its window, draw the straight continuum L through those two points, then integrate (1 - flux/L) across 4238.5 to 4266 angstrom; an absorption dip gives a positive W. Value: 4.6 angstrom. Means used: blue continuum 3.29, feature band 3.02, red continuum 3.92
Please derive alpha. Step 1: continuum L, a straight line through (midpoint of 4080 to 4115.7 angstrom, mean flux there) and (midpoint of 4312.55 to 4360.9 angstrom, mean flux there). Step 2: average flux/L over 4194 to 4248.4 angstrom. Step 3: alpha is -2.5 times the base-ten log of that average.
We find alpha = 0.23 mag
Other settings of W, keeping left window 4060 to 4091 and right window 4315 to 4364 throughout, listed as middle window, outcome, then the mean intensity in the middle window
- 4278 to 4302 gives 4.89 angstrom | 3.08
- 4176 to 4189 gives 1.89 angstrom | 3.17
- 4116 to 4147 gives 1.43 angstrom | 3.46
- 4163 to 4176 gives 2.08 angstrom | 3.1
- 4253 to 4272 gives 4.08 angstrom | 3.01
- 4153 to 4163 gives 1.06 angstrom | 3.28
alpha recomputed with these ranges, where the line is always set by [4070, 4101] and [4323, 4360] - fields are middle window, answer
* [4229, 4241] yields 0.26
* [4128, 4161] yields 0.11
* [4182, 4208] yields 0.20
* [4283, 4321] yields 0.22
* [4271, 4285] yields 0.26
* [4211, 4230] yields 0.24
